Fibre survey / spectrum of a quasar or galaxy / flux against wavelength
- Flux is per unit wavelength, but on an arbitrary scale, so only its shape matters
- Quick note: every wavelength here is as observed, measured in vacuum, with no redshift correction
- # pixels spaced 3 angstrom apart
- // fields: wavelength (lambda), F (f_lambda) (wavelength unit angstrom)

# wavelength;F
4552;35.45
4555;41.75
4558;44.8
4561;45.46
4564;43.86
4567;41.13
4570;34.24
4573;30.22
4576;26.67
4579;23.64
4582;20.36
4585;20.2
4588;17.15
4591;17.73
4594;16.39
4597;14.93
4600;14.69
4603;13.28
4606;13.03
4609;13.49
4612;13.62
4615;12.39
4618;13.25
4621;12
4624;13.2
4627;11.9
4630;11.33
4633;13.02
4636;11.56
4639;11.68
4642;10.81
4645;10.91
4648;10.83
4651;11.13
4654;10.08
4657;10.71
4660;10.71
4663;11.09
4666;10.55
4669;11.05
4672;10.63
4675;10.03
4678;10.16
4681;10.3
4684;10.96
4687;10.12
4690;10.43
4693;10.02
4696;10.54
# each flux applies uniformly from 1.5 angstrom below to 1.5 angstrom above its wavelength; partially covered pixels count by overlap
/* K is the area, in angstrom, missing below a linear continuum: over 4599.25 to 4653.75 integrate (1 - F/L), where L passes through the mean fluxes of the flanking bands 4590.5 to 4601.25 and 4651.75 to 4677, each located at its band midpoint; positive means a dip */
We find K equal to 4.9 angstrom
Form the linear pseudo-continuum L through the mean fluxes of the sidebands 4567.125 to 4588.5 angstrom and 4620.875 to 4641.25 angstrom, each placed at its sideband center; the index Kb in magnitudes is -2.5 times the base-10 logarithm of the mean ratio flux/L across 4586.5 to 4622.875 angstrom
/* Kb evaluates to 0.30 mag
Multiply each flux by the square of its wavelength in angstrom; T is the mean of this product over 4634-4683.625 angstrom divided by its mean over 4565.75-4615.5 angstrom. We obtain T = 0.55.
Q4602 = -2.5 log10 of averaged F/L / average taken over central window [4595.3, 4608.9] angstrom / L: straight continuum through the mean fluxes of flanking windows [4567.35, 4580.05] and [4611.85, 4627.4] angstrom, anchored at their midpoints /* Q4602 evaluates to 0.348 mag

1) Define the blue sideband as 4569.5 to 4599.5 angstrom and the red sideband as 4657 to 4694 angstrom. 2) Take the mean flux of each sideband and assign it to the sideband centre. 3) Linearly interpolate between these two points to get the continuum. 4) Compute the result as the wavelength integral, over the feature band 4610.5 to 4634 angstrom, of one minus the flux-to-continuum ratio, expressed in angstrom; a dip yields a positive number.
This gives 6.0 angstrom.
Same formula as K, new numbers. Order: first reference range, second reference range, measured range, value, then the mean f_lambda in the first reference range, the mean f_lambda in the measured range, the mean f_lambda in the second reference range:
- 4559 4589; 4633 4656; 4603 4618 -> 5.38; 30.8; 13.2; 11.1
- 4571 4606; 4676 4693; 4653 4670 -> 2.46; 19.5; 10.7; 10.4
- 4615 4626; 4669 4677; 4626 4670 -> 1.44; 12.7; 11.2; 10.5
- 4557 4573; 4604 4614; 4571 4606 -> 8.87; 40.7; 19.5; 13.3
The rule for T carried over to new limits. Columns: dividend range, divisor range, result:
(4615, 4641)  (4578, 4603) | 0.70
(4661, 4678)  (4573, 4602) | 0.56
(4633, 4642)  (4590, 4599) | 0.74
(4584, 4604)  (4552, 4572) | 0.40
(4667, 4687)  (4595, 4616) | 0.79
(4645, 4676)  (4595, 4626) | 0.82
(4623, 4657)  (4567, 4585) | 0.43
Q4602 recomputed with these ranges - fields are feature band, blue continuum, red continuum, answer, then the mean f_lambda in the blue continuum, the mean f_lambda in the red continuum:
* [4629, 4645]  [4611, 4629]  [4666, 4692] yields 0.04 mag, 12.7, 10.5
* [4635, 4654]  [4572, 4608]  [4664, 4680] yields 0.20 mag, 18.8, 10.5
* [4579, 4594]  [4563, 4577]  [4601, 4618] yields 0.34 mag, 35.2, 13.2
